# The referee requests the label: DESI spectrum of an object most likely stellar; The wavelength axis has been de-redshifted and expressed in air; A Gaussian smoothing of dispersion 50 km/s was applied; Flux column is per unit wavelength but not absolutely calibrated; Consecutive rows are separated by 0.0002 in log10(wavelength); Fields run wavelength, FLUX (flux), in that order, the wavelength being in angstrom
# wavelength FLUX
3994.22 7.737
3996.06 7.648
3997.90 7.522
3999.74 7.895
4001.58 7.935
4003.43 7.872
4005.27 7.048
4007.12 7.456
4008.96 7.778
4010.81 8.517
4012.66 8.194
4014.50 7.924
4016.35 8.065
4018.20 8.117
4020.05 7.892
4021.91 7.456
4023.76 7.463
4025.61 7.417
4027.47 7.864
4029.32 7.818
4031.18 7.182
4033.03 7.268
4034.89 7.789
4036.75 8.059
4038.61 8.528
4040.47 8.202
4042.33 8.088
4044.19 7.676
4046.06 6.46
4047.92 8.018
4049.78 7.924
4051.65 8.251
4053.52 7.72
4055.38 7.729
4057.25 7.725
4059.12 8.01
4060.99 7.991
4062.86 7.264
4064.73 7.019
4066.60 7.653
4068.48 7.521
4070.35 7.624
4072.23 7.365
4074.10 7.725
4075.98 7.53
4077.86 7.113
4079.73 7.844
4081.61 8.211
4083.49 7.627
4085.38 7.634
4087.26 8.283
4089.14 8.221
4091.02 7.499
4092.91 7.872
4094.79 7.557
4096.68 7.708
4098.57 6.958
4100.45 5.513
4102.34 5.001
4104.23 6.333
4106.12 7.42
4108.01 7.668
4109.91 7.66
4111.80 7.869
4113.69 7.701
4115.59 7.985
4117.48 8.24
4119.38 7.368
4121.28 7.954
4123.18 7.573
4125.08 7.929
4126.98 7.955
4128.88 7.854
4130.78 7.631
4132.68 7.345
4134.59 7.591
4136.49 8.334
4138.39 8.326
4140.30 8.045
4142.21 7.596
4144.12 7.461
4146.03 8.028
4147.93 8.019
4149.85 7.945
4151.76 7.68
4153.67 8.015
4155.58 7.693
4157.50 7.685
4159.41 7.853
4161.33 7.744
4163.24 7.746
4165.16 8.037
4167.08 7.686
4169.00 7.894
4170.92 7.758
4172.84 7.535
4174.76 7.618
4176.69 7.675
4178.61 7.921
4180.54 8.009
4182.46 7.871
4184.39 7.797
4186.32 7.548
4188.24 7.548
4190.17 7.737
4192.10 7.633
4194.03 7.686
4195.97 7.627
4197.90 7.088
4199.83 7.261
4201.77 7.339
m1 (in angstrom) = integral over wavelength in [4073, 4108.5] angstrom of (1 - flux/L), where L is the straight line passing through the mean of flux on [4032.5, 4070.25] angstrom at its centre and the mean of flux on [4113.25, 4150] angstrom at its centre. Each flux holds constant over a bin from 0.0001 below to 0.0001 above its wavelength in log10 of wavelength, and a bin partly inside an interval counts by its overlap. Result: 2.0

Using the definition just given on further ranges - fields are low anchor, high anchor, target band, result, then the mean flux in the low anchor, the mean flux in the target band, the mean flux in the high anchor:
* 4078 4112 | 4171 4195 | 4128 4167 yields -1.31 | 7.36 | 7.83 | 7.72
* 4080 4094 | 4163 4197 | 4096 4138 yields 2.13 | 7.9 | 7.45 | 7.74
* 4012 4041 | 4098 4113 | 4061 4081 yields -0.68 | 7.82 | 7.5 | 6.82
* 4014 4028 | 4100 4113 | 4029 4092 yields -3.32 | 7.76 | 7.72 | 6.85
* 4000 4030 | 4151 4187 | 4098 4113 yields 1.88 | 7.8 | 6.82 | 7.78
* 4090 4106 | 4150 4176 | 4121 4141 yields -1.50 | 6.84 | 7.86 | 7.77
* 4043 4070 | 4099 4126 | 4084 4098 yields -0.69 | 7.64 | 7.79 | 7.29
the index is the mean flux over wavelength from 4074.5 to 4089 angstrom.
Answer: 7.77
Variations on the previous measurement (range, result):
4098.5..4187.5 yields 7.65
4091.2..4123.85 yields 7.32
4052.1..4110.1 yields 7.45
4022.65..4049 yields 7.7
